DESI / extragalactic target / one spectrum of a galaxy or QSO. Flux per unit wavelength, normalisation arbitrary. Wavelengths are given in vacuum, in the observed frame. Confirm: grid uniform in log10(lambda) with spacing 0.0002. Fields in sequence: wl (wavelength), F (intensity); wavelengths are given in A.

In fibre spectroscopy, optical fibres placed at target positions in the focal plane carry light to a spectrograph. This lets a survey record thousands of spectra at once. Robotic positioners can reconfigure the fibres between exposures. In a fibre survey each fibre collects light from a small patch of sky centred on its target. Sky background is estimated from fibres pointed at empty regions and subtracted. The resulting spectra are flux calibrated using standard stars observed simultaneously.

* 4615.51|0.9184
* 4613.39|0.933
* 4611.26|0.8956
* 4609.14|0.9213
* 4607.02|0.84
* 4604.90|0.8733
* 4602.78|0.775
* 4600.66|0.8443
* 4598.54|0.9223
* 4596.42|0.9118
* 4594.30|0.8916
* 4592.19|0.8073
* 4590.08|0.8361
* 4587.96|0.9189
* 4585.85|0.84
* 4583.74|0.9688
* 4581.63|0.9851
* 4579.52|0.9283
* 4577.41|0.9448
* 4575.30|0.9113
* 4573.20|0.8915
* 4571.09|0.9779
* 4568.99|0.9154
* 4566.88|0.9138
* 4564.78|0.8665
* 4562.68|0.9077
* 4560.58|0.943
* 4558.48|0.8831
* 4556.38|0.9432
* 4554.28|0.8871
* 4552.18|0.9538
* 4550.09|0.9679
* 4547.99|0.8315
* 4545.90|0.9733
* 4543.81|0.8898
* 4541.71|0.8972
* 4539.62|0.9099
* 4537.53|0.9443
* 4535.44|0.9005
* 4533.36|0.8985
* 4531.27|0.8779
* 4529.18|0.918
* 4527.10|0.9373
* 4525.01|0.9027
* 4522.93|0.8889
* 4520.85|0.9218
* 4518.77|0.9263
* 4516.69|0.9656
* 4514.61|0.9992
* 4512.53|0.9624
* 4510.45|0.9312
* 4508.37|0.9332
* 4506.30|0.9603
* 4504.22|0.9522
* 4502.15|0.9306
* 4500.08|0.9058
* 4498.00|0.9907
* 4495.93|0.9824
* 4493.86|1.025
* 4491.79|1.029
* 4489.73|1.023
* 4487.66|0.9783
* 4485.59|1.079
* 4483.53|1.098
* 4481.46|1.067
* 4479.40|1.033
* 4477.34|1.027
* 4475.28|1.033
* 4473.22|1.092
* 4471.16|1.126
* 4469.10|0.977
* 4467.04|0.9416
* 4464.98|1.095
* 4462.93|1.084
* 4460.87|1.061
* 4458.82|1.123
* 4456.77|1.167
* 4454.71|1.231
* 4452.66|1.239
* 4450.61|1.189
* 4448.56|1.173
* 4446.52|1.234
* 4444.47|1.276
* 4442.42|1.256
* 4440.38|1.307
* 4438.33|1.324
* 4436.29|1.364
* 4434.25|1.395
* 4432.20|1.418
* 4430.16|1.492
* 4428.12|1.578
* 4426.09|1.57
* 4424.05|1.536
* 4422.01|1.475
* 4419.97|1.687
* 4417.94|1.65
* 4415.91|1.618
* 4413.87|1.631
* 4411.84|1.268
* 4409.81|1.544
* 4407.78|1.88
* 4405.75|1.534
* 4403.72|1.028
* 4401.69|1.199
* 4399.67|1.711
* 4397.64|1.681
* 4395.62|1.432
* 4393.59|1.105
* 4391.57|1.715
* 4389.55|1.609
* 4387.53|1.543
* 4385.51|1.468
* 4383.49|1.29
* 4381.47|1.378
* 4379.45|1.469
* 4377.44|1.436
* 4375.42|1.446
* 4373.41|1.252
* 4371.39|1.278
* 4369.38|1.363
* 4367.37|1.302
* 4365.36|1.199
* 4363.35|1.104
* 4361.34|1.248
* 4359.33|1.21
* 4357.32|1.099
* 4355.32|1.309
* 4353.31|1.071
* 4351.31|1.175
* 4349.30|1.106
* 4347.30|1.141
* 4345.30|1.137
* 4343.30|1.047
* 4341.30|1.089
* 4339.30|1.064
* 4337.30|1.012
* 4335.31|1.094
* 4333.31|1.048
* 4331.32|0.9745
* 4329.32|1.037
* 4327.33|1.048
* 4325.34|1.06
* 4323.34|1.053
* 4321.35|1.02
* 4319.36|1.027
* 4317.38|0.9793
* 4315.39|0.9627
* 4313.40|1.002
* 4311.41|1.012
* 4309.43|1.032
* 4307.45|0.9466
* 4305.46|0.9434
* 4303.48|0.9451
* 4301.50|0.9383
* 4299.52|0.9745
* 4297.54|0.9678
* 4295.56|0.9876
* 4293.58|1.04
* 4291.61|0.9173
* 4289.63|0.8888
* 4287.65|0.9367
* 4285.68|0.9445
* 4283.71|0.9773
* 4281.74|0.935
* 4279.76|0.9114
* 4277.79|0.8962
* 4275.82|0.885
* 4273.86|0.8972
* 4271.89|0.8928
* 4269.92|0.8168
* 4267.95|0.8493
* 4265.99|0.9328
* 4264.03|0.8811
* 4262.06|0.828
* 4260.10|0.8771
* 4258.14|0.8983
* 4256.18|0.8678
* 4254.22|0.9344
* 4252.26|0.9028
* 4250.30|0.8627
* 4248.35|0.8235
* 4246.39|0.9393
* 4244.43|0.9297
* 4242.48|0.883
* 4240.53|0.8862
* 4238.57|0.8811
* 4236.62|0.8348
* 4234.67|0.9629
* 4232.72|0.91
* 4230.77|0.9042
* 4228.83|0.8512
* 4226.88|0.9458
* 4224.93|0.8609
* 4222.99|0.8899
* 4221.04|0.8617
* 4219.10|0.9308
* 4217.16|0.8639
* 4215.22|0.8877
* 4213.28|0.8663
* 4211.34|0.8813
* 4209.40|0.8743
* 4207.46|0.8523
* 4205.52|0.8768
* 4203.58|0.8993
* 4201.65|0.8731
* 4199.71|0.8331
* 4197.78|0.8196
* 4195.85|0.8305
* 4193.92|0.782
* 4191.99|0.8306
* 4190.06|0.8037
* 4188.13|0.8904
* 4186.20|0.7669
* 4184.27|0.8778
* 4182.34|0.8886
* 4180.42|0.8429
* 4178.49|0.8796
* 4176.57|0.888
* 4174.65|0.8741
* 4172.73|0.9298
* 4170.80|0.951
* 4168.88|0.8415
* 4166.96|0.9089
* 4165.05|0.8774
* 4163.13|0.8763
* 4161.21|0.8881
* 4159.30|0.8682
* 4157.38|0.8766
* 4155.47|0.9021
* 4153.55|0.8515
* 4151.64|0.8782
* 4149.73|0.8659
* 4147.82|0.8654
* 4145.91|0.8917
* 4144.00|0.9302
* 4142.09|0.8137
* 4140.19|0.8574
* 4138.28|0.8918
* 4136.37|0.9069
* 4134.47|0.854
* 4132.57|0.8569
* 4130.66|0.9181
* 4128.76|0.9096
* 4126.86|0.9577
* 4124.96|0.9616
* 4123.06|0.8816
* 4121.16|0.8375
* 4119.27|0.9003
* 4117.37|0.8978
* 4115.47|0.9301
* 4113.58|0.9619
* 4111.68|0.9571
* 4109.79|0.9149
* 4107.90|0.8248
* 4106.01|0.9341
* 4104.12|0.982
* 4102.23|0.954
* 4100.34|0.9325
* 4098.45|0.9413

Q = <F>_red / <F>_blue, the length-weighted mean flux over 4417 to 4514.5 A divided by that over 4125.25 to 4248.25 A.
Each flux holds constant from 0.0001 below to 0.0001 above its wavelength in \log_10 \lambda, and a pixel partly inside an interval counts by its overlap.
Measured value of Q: 1.33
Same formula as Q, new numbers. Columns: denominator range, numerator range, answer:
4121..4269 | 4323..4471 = 1.47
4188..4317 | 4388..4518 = 1.37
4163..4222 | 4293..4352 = 1.19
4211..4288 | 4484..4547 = 1.06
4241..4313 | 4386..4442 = 1.62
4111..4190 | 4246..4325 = 1.05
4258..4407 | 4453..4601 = 0.86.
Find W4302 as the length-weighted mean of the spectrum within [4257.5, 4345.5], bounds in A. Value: 0.968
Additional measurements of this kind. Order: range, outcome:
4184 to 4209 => 0.841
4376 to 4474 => 1.37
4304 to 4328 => 1.01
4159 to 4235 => 0.873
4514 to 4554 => 0.92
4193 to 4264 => 0.878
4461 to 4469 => 1.03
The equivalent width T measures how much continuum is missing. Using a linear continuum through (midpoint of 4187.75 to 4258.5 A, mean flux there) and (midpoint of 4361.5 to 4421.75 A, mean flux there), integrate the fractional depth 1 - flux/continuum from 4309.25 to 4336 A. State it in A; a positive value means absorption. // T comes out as 4.1 A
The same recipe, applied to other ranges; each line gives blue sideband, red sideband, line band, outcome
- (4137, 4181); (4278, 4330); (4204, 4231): 1.14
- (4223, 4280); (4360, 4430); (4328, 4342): 1.95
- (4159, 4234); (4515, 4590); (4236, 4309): -2.43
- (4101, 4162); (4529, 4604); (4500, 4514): -0.62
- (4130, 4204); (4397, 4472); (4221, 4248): 2.58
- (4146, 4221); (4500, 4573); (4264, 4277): 0.04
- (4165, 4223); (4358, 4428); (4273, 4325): 9.09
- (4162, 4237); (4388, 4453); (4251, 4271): 2.96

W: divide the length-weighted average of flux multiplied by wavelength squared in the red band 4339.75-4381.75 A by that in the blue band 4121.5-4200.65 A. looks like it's 1.5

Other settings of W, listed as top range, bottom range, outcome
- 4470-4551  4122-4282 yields 1.26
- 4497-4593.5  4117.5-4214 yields 1.25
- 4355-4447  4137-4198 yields 1.82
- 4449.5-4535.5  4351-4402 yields 0.78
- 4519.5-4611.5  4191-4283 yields 1.19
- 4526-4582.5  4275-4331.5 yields 1.06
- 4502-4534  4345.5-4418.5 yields 0.72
